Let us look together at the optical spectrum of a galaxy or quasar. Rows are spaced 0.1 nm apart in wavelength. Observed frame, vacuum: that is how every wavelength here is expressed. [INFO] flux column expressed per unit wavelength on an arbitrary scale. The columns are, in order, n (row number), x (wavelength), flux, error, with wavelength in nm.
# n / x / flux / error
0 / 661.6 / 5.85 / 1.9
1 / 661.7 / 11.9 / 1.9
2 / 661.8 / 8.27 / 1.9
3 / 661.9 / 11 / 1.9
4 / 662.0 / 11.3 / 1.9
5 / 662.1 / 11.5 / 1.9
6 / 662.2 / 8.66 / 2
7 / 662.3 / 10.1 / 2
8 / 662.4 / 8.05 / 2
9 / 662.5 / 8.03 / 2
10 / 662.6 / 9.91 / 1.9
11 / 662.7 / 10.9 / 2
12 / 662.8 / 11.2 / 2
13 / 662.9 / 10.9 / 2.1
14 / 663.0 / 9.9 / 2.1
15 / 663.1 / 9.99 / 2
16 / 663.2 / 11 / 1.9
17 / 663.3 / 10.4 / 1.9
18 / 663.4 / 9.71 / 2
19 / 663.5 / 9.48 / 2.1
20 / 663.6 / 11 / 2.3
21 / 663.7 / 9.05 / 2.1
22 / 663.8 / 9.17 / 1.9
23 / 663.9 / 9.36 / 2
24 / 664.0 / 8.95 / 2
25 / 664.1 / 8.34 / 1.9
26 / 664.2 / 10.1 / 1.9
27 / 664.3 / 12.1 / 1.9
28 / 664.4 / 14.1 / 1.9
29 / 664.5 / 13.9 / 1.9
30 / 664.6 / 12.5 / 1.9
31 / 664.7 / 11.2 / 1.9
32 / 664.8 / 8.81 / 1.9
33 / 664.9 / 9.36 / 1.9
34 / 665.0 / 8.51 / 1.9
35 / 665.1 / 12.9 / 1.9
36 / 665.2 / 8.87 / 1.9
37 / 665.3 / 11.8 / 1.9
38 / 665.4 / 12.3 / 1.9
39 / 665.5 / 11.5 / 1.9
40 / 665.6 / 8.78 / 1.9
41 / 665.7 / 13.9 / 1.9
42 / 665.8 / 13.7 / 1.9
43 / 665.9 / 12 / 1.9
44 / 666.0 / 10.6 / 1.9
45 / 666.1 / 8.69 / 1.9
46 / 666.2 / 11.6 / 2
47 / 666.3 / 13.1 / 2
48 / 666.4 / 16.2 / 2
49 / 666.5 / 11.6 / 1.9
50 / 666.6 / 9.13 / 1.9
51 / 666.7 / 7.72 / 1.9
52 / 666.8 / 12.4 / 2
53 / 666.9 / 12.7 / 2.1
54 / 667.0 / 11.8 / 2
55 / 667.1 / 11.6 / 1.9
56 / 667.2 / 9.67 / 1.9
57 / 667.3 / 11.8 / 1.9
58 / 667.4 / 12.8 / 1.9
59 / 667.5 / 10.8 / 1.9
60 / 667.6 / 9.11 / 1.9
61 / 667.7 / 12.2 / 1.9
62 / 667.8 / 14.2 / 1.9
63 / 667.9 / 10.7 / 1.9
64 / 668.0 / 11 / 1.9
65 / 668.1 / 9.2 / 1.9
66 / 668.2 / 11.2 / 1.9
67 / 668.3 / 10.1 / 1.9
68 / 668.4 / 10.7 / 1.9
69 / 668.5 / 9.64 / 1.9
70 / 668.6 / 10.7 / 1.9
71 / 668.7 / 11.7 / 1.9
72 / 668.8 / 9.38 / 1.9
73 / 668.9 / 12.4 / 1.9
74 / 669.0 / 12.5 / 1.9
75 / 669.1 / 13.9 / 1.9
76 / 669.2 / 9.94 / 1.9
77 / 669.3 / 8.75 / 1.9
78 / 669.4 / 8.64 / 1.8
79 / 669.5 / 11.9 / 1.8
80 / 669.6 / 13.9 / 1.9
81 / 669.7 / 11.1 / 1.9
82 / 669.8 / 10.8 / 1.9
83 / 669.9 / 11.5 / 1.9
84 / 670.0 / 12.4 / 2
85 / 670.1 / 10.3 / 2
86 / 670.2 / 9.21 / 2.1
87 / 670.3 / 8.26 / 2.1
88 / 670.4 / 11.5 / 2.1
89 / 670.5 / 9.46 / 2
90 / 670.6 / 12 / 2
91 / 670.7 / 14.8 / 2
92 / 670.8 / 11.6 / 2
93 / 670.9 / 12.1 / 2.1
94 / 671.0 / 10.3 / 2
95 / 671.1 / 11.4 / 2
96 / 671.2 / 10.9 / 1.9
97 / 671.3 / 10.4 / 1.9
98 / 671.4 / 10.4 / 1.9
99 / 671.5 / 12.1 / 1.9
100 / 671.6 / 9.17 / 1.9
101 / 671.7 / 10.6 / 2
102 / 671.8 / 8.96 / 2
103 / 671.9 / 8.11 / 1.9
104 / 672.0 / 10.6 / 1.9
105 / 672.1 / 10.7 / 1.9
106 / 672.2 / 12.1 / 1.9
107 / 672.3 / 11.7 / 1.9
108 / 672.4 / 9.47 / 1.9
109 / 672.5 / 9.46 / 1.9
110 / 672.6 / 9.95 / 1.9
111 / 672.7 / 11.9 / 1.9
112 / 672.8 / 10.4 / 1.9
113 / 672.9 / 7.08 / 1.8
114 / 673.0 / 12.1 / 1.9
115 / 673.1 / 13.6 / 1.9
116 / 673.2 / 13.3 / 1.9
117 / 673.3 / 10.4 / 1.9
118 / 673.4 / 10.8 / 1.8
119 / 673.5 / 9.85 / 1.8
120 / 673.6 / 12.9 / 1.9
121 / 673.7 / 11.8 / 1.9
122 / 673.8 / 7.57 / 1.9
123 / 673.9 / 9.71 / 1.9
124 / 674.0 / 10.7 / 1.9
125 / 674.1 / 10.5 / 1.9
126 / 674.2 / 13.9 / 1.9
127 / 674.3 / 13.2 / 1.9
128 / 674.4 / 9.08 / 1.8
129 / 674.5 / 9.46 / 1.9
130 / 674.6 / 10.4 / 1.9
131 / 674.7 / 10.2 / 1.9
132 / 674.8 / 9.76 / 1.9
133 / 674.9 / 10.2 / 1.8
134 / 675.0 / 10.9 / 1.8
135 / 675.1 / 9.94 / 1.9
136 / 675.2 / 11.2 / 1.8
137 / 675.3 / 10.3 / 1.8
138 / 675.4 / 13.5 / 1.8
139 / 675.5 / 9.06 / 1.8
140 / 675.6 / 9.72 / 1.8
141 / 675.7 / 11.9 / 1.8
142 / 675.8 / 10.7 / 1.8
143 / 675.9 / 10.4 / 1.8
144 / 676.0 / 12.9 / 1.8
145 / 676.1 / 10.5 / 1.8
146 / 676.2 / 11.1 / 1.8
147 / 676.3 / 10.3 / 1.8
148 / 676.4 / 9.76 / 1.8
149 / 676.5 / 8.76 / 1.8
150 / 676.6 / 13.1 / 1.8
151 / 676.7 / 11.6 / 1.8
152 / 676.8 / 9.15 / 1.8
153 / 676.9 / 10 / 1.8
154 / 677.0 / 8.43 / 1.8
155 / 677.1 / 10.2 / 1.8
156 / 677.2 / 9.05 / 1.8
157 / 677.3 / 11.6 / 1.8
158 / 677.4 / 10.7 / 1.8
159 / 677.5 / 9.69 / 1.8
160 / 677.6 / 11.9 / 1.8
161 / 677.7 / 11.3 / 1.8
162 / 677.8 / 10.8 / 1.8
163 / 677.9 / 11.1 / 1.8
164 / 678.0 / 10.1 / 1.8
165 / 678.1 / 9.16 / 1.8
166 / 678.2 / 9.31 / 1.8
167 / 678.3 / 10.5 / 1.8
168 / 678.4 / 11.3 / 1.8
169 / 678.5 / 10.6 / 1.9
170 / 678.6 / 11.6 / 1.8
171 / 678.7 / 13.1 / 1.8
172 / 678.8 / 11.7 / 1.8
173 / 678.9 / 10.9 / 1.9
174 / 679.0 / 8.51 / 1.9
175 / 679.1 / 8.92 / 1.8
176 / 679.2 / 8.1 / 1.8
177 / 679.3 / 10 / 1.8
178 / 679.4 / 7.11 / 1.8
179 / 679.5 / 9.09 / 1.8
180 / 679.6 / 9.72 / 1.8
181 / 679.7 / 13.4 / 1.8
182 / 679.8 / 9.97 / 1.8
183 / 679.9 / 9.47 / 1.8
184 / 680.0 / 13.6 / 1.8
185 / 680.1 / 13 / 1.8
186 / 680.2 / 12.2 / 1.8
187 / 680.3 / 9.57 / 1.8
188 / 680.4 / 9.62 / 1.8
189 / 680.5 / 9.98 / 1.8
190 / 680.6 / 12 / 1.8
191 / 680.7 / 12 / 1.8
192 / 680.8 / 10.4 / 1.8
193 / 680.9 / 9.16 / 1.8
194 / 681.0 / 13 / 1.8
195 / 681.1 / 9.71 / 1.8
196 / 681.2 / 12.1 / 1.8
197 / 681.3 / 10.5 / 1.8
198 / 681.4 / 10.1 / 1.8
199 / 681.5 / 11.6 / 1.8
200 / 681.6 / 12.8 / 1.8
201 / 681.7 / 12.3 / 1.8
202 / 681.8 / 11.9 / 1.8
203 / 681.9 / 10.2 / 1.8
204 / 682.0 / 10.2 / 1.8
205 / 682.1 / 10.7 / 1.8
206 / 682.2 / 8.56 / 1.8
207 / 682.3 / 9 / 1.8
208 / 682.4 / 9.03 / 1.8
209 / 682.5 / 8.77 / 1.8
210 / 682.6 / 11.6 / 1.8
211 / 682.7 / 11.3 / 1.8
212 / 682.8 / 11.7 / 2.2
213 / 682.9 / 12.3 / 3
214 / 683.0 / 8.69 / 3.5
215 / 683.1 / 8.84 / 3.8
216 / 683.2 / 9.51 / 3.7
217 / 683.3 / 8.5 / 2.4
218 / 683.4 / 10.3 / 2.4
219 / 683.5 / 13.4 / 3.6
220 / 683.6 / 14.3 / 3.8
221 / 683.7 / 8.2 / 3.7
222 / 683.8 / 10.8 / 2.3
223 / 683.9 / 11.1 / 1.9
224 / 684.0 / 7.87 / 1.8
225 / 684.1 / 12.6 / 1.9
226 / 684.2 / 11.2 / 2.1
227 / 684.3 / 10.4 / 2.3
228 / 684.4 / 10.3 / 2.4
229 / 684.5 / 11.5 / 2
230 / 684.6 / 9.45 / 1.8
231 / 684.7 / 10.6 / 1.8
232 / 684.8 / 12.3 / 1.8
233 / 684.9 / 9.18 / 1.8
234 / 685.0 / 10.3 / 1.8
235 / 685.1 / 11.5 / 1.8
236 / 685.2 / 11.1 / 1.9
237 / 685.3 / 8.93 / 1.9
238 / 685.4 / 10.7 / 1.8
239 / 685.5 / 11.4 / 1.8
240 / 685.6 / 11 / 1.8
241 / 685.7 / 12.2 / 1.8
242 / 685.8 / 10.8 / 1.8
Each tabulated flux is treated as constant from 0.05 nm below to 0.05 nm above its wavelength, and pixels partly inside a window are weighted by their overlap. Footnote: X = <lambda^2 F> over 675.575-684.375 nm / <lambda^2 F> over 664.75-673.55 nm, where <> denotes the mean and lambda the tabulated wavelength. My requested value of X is 1.00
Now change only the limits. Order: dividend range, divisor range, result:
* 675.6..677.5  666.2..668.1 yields 0.94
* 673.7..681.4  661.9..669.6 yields 1.01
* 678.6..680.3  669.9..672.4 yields 1.00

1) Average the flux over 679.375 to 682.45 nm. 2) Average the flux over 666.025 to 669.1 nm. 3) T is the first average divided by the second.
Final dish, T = 0.95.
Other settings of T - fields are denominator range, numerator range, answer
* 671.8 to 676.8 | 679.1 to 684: 0.99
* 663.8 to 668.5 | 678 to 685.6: 0.95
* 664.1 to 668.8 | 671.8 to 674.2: 0.95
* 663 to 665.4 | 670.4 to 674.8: 1.03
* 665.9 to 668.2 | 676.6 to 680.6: 0.92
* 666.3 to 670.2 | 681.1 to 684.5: 0.95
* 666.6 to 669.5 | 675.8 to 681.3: 0.97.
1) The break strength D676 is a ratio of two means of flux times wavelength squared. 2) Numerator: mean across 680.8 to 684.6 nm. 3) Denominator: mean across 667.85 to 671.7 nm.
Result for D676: 1.01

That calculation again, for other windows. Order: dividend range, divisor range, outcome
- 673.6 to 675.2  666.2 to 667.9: 0.93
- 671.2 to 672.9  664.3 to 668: 0.91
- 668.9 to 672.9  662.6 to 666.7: 1.01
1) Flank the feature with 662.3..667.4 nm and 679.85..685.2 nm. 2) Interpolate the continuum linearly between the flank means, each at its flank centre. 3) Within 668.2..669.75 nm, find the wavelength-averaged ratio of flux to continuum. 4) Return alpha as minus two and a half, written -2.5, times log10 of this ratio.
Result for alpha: -0.02 mag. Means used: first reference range 10.8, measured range 11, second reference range 10.7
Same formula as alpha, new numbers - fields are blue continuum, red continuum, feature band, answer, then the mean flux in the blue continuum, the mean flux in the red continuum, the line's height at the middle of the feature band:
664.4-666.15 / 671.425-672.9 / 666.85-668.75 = -0.03 mag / 11.2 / 10.3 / 10.9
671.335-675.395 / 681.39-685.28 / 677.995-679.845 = 0.05 mag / 10.6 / 10.6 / 10.6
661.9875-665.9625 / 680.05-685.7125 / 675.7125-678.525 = 0.02 mag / 10.6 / 10.7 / 10.7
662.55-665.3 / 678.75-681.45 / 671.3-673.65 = -0.02 mag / 10.5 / 10.5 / 10.5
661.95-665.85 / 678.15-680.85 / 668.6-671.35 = -0.06 mag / 10.5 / 10.6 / 10.6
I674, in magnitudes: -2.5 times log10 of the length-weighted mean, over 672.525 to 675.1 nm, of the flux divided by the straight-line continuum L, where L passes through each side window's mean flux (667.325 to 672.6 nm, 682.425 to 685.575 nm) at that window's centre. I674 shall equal 0.01 mag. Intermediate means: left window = 10.9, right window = 10.6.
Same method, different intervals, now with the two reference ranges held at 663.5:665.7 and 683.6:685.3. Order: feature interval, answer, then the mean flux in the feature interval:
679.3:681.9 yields -0.03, 10.9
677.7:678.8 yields -0.02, 10.8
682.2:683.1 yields 0.05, 10.1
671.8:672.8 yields 0.03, 10.4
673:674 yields -0.05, 11.1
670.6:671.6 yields -0.08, 11.5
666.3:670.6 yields -0.05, 11.1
